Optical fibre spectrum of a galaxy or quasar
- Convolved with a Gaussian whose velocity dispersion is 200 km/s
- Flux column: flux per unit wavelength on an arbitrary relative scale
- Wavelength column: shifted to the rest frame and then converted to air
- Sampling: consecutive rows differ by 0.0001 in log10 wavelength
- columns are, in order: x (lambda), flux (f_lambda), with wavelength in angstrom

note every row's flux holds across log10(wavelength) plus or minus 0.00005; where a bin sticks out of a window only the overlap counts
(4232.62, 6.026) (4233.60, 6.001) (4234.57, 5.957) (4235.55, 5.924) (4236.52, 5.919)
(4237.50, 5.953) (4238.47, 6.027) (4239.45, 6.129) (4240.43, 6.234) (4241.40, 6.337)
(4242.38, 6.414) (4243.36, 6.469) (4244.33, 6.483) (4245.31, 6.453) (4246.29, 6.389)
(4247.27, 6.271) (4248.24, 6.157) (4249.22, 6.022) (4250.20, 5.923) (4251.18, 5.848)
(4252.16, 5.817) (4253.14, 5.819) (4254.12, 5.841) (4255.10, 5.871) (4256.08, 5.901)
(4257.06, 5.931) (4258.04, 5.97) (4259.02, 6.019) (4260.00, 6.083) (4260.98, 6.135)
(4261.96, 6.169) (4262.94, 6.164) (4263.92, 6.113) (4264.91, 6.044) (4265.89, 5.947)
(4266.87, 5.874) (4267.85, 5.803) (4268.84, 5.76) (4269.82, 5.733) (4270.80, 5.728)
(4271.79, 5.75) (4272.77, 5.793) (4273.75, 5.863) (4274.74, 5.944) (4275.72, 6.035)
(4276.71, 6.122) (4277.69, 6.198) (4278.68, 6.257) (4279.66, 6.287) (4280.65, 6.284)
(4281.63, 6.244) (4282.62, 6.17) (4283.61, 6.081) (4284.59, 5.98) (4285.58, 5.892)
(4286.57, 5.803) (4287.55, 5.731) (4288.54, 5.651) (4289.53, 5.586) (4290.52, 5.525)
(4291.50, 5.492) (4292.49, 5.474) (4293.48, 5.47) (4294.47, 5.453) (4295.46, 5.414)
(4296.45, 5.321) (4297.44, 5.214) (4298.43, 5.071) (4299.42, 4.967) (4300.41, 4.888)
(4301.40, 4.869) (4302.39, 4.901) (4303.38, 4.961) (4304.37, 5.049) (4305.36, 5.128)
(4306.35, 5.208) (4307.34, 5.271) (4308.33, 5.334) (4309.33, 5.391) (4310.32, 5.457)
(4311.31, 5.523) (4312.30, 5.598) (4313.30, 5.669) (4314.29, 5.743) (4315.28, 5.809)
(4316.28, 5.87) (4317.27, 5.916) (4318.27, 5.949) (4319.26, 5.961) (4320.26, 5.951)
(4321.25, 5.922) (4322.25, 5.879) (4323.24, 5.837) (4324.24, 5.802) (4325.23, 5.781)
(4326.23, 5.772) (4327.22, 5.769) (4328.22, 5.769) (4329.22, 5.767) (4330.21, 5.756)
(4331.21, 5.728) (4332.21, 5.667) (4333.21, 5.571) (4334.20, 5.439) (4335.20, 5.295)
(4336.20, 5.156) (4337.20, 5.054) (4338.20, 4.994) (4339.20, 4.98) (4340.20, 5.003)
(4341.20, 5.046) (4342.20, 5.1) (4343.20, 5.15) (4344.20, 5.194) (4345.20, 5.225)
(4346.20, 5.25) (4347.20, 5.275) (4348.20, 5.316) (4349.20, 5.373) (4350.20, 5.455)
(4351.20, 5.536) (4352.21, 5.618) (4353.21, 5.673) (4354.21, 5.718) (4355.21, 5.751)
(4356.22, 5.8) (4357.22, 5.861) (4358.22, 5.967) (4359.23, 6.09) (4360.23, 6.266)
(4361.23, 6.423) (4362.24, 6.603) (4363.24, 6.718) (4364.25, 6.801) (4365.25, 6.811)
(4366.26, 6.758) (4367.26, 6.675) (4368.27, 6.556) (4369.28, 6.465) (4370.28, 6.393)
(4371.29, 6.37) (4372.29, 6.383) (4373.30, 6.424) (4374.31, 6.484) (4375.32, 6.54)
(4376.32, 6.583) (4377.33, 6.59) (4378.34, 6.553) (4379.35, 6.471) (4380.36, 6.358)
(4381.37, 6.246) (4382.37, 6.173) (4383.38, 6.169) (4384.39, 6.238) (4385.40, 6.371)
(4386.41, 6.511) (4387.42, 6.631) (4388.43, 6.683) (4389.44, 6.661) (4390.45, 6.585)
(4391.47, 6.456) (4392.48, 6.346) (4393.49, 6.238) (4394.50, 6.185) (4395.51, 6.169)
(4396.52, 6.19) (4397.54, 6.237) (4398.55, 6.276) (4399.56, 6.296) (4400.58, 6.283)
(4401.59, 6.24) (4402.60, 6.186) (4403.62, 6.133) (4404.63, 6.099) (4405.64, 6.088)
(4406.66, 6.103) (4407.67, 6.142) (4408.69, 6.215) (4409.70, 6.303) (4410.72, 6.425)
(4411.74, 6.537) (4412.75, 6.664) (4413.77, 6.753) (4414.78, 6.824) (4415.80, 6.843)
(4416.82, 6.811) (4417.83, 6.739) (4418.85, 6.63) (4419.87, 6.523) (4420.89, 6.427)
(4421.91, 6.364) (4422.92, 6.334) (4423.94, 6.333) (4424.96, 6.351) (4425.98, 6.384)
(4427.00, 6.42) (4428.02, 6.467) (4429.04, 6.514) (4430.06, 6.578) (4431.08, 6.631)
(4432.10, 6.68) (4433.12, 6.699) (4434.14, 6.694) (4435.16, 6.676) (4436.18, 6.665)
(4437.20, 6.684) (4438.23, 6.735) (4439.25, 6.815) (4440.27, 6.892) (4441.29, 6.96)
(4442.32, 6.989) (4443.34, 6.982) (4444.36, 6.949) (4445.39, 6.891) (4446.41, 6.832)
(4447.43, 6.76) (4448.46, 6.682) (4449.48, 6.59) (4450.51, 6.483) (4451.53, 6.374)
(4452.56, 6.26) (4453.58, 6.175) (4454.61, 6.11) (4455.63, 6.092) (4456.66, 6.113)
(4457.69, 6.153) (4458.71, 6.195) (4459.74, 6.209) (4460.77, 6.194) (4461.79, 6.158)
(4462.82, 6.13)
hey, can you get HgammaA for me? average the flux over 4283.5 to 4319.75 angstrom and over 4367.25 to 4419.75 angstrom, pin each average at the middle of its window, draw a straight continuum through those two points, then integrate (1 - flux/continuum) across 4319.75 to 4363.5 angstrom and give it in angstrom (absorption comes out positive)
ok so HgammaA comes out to 2.0 angstrom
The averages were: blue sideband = 5.47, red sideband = 6.41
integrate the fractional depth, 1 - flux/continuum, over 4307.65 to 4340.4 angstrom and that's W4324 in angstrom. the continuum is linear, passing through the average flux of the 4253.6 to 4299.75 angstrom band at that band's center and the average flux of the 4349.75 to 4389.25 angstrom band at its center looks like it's 2.5 angstrom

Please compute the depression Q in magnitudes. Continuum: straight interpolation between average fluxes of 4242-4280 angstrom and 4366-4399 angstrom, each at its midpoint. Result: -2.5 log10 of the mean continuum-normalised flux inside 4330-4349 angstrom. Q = 0.19 mag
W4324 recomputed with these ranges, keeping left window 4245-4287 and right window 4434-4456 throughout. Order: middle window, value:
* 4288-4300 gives 1.42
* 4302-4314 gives 1.67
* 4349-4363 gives 0.97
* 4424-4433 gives 0.12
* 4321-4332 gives 0.77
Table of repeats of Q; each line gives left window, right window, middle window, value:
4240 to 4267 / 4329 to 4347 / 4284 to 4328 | 0.012 mag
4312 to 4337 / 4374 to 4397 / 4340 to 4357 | 0.115 mag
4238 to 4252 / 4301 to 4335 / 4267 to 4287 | -0.008 mag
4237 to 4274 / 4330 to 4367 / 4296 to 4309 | 0.150 mag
